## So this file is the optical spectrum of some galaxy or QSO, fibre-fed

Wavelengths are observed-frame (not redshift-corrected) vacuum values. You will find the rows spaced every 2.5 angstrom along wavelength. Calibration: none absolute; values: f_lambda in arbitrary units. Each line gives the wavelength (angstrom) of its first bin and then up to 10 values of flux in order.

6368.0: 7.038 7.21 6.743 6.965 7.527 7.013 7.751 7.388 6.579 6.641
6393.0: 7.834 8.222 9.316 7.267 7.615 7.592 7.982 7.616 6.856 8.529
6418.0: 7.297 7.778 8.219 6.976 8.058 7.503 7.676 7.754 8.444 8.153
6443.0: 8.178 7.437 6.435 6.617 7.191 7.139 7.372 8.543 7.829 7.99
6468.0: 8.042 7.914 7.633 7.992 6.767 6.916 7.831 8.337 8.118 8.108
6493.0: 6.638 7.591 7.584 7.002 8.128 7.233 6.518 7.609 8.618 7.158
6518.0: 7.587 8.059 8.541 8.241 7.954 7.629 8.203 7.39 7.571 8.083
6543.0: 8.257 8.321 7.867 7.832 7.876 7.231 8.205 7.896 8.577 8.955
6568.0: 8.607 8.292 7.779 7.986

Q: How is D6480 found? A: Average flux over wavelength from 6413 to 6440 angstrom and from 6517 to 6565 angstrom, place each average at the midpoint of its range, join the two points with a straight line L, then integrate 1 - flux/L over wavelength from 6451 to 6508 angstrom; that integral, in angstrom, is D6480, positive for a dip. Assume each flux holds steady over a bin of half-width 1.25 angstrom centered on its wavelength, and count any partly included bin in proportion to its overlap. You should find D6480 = 2.0 angstrom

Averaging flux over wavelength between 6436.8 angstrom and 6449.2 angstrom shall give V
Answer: 7.73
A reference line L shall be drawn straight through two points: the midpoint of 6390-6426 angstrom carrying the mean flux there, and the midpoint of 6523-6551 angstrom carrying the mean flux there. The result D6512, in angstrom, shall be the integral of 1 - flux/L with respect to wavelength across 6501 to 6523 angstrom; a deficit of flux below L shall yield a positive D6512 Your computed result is 0.79 angstrom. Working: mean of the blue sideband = 7.75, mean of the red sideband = 7.97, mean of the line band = 7.65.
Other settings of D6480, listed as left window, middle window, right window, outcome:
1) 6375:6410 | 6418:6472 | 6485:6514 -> -0.6 angstrom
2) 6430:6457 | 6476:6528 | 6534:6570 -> 1.1 angstrom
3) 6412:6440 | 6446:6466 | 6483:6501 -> 0.9 angstrom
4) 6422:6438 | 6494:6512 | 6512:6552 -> 1.2 angstrom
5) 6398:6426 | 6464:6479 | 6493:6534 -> -0.1 angstrom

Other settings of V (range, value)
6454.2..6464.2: 7.72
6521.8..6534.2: 8.11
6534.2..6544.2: 7.82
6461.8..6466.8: 7.91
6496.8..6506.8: 7.48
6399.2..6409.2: 7.62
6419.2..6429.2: 7.75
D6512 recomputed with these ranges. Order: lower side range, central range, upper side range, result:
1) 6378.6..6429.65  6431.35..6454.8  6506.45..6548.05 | 0.50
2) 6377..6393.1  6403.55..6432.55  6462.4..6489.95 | -1.04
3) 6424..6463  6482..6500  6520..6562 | 0.11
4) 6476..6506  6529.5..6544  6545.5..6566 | 0.07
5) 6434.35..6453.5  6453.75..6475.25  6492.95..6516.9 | -0.84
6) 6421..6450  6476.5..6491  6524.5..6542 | 0.21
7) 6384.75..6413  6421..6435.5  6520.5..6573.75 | 0.01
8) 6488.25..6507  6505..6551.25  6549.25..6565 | -0.53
